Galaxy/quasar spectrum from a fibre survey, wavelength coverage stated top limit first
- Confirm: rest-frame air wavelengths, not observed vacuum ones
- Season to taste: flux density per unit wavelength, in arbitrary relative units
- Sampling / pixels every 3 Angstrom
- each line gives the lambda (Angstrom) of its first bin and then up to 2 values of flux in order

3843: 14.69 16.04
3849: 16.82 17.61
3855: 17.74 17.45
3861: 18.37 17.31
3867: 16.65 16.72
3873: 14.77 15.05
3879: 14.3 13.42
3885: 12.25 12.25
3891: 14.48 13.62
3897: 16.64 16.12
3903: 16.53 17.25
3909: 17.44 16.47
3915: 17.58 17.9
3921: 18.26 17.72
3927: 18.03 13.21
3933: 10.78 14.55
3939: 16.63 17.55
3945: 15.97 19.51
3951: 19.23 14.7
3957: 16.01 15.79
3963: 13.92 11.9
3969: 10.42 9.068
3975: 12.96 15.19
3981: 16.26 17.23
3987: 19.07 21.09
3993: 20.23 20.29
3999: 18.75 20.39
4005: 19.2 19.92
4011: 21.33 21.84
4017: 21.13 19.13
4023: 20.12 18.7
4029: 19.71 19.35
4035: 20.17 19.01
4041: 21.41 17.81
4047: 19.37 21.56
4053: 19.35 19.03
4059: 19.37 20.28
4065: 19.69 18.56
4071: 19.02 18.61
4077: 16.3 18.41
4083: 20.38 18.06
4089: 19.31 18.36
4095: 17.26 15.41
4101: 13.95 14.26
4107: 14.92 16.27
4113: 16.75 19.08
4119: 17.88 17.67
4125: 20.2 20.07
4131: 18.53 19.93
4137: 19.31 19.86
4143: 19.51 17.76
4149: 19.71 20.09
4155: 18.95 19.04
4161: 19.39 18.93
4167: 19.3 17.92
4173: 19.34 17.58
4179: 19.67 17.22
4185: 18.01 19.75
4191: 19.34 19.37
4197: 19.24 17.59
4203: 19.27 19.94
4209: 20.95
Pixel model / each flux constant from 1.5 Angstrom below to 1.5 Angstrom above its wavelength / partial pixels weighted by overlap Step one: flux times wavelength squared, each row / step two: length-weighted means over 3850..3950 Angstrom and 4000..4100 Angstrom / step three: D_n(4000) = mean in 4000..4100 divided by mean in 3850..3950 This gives 1.3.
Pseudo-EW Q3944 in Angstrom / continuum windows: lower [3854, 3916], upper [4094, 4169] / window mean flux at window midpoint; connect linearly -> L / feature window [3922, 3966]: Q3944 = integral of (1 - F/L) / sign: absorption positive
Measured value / 1.4 Angstrom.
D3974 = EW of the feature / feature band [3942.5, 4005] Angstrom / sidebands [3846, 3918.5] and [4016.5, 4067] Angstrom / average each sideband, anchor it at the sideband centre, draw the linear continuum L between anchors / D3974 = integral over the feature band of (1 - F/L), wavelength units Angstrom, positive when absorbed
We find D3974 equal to 5.7 Angstrom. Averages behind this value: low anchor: 16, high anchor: 19.7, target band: 16.5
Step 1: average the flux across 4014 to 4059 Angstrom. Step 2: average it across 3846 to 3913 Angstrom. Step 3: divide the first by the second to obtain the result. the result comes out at 1.24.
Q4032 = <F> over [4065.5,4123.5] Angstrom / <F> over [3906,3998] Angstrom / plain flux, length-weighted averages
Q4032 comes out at 1.08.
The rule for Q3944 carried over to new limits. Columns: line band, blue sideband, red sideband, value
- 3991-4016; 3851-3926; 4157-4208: -4.4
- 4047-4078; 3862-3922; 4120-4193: -2.4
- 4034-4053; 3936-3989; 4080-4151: -3.4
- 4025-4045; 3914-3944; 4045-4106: -2.0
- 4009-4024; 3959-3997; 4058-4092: -3.4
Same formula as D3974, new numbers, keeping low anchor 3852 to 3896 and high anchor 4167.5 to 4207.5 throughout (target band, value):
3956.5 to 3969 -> 2.0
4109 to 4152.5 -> -1.6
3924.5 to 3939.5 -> 1.2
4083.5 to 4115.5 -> 2.1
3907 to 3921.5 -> -1.5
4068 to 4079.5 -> -0.3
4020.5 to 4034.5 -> -2.0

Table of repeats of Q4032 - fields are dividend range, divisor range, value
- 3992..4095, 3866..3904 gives 1.32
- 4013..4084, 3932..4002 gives 1.21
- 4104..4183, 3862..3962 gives 1.17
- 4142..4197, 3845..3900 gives 1.21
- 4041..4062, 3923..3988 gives 1.29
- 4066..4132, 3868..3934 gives 1.14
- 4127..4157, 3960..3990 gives 1.34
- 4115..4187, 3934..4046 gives 1.07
